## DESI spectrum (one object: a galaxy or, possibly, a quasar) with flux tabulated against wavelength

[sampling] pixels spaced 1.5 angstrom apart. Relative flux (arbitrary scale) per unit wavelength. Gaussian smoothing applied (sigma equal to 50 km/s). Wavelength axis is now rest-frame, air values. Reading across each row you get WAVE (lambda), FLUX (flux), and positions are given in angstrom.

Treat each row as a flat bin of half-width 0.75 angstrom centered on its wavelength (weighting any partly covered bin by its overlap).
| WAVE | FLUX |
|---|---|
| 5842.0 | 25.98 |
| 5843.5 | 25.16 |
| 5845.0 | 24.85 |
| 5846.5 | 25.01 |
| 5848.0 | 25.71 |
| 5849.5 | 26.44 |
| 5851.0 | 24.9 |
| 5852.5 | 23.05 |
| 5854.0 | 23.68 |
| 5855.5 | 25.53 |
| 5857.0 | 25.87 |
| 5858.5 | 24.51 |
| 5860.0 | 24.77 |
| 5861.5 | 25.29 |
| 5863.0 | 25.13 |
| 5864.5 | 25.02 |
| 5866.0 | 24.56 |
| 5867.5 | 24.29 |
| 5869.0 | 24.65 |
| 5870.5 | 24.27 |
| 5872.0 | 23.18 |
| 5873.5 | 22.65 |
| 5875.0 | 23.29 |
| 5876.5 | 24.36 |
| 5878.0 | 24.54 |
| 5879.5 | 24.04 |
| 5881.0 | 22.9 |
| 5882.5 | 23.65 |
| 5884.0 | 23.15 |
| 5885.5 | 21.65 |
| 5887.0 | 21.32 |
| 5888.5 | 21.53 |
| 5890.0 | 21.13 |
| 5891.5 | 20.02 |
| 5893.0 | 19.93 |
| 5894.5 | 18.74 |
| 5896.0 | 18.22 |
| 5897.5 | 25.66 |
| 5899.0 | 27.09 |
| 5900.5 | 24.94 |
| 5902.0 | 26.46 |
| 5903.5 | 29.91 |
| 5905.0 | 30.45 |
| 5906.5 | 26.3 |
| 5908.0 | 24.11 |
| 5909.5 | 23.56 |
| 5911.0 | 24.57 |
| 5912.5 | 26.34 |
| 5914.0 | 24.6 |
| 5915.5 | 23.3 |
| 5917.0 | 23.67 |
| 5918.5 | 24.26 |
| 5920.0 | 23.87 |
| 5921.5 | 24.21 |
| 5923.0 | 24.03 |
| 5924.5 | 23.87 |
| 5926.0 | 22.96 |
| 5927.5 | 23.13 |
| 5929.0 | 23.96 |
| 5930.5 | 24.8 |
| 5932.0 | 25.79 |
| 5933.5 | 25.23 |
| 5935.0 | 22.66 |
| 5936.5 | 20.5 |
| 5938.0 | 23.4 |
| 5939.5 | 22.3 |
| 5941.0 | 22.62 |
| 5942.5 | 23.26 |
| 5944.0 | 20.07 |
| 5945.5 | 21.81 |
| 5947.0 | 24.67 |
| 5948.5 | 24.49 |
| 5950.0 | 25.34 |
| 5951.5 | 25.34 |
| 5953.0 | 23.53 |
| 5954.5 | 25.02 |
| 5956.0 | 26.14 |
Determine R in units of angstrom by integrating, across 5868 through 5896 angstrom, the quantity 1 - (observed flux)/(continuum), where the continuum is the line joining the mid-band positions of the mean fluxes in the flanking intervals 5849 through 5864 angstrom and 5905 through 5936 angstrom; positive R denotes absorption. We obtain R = 2.6 angstrom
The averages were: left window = 24.9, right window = 24.4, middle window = 22.4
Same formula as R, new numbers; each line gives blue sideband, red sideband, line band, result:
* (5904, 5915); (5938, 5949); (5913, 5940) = 0.56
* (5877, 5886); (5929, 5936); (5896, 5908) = -1.36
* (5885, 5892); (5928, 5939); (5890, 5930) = -3.10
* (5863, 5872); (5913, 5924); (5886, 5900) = 1.55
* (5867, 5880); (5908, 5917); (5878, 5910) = 0.77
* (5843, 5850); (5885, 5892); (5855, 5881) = -1.33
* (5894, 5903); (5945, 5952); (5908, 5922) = -0.14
